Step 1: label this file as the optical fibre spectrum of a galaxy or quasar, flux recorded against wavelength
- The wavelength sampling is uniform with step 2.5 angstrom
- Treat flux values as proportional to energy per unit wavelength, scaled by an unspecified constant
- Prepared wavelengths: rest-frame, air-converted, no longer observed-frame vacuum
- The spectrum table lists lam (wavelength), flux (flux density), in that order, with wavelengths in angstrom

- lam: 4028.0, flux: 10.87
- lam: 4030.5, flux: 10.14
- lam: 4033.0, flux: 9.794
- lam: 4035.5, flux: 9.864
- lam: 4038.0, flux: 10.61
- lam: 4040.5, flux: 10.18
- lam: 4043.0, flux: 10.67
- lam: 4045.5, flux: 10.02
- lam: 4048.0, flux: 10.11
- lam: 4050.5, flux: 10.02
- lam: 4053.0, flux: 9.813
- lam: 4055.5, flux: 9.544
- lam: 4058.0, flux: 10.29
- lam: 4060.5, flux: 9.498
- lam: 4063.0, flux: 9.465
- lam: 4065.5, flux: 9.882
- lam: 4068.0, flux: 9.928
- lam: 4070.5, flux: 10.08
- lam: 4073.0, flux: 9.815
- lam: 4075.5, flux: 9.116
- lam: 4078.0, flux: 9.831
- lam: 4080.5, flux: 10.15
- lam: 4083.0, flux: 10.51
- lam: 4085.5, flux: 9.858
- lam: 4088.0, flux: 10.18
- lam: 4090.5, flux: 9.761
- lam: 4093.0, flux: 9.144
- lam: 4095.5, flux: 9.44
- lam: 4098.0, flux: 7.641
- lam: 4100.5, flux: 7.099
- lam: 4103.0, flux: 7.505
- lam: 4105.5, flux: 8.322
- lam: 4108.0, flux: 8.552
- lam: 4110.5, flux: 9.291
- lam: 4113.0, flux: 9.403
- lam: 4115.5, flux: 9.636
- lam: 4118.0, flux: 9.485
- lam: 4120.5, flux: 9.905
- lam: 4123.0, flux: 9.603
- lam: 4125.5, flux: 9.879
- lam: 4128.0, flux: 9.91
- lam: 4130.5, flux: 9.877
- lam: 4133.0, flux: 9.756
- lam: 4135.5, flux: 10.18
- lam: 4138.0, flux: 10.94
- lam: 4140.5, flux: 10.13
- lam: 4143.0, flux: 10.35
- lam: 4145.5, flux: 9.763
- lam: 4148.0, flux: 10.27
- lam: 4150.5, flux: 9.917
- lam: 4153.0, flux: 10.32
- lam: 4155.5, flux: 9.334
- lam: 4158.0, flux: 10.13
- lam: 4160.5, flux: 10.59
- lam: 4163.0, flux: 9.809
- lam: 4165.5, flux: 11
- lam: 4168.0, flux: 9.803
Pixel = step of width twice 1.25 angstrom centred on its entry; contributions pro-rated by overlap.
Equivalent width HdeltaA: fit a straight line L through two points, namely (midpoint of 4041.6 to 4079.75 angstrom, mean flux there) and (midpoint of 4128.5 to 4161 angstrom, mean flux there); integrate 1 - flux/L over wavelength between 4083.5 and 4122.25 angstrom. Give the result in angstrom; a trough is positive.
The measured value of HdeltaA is 3.6 angstrom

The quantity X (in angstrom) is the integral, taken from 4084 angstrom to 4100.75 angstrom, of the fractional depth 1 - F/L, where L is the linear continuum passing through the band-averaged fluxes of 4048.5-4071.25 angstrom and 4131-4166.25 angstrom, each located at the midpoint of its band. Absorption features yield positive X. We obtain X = 1.3 angstrom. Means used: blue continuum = 9.84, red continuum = 10.2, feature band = 9.15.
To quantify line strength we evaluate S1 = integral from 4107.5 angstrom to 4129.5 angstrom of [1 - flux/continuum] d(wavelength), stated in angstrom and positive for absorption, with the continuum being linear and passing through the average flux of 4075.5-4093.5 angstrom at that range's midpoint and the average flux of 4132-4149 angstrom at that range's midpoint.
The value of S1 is 1.2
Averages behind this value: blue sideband 9.9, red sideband 10.2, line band 9.56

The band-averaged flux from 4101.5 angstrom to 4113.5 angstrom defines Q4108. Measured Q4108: 8.53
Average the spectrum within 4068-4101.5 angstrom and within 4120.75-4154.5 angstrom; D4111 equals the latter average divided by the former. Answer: 1.1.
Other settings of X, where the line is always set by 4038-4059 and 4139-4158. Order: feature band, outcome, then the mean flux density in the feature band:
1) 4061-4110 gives 3.9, 9.28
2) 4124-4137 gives 0.1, 9.93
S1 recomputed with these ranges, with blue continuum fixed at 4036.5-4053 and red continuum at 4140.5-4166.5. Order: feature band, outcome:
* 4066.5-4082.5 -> 0.55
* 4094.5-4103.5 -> 2.01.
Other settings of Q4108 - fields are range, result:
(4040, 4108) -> 9.53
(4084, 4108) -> 8.78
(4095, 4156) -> 9.46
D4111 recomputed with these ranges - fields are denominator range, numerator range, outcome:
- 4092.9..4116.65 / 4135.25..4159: 1.18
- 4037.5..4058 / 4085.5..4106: 0.86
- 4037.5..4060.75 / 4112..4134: 0.96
